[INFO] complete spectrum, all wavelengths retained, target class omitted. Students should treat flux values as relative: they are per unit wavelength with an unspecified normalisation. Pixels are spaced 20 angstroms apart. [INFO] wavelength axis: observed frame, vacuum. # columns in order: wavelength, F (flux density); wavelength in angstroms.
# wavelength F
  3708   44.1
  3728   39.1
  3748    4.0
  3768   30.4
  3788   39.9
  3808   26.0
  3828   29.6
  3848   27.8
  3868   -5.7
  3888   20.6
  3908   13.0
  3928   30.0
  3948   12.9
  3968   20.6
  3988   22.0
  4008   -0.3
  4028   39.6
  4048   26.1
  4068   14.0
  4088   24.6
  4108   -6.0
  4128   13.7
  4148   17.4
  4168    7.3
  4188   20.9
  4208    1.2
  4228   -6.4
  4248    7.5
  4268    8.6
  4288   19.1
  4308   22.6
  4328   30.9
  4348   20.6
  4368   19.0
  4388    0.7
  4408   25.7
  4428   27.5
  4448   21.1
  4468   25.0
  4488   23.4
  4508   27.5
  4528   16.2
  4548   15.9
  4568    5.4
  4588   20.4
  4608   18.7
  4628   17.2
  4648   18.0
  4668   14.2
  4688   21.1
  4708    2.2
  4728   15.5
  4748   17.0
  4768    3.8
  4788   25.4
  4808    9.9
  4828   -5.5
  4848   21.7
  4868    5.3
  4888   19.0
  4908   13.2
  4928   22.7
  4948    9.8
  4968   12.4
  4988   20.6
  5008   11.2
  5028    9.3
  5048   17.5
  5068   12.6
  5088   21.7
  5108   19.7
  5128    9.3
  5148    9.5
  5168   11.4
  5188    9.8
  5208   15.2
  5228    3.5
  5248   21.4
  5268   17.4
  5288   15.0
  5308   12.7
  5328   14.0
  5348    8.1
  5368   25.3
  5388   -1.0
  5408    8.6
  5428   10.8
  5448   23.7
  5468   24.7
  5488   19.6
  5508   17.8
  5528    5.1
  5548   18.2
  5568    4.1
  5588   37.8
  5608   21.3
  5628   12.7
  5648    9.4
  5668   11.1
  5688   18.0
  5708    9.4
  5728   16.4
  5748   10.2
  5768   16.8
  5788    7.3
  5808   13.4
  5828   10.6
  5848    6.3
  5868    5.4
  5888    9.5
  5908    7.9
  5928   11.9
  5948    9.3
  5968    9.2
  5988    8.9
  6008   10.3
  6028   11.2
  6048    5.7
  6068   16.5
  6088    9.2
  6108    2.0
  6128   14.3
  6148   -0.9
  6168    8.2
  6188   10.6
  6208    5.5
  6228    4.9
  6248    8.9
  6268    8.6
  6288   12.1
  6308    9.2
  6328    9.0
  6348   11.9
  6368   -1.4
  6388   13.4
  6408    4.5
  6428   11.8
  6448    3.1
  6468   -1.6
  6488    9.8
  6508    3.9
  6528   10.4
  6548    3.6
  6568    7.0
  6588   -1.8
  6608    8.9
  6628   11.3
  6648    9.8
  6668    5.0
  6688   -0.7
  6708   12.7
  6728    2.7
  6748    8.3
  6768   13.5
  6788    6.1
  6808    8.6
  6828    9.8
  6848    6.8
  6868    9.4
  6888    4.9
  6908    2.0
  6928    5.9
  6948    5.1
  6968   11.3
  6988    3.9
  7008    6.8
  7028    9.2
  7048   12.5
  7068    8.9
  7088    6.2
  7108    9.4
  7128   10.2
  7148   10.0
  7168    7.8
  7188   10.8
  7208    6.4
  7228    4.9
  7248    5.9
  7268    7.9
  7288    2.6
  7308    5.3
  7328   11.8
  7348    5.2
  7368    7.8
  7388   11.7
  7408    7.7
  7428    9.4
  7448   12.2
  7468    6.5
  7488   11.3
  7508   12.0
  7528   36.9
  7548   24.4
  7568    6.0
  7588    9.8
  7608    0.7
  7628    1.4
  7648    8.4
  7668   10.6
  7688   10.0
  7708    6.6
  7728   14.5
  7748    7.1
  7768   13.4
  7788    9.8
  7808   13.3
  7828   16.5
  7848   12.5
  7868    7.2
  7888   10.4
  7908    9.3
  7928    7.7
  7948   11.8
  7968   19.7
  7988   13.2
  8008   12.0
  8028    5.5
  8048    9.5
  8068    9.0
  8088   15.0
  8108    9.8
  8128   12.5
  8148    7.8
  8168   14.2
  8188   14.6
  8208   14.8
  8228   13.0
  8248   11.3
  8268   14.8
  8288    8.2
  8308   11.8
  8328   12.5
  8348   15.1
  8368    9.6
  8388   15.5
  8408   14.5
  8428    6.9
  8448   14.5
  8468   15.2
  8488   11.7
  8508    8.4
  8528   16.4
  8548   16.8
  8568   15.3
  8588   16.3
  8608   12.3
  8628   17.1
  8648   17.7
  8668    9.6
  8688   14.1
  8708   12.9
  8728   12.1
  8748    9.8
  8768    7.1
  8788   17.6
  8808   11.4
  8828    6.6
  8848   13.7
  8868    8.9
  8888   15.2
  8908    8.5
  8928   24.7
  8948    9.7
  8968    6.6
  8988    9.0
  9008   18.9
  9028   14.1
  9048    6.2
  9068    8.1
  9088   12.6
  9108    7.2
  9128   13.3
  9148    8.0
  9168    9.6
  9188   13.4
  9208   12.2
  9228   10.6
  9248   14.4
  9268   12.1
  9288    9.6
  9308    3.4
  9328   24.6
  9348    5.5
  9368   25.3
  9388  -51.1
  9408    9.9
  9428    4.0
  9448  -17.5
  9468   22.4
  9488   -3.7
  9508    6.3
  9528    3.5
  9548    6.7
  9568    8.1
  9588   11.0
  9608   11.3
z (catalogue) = 1.021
